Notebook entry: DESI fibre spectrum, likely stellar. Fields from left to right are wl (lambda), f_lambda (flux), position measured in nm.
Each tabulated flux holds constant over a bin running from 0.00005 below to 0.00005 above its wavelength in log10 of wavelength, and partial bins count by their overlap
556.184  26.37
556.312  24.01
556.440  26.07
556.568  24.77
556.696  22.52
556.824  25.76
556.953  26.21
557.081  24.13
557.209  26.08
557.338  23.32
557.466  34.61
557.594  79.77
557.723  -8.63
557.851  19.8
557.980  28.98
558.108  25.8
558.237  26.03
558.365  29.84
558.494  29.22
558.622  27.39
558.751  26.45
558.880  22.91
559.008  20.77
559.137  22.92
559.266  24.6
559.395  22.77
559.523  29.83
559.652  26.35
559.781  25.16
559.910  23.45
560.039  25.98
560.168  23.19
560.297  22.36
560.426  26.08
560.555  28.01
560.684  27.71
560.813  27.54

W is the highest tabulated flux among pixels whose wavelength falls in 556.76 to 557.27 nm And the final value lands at 26.21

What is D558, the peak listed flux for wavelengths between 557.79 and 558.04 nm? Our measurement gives 28.98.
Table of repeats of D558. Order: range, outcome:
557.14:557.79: 79.77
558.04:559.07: 29.84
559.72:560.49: 26.08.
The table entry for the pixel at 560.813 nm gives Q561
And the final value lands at 27.54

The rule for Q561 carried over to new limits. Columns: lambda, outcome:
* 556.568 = 24.77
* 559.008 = 20.77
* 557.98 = 28.98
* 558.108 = 25.8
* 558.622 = 27.39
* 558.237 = 26.03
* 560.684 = 27.71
